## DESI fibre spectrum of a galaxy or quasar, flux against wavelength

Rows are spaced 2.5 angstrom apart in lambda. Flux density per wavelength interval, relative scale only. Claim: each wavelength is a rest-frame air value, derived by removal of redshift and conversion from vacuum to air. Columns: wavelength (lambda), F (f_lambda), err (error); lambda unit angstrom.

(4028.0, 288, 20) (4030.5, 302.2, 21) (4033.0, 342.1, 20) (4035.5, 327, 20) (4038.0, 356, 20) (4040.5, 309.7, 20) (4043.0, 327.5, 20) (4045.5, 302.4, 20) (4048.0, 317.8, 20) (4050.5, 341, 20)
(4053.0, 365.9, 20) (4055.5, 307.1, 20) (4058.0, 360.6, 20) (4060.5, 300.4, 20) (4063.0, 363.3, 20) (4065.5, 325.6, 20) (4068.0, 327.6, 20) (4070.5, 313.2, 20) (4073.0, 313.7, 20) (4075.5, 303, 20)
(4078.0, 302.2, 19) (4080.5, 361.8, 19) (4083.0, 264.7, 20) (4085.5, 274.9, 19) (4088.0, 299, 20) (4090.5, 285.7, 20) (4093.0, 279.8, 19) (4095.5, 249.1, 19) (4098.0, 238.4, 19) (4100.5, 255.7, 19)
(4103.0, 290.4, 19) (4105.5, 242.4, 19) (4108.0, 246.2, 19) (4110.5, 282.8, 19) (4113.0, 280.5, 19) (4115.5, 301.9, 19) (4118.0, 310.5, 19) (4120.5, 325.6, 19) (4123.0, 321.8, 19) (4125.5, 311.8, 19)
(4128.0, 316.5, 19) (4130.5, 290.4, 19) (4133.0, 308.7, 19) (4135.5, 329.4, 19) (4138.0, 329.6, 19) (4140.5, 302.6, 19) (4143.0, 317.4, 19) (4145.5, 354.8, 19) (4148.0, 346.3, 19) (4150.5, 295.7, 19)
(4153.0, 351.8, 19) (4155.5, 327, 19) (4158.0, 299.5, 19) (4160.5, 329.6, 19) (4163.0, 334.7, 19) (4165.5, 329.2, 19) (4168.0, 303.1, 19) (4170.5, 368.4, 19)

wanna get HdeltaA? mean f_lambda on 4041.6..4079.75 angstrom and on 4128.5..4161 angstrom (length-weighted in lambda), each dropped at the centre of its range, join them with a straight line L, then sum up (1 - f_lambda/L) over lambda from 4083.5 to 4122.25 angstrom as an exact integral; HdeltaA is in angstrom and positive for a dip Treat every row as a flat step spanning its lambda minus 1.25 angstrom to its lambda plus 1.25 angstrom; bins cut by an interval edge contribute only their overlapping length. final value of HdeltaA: 5.4 angstrom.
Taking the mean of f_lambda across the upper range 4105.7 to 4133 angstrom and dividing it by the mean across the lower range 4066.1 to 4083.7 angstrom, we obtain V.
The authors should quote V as 0.95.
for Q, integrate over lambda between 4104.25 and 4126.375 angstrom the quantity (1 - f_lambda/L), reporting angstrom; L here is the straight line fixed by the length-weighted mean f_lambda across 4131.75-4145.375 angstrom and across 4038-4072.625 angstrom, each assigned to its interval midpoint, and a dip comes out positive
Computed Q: 2.2 angstrom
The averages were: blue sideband 329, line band 291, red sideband 321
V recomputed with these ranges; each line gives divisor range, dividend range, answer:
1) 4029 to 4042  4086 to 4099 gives 0.83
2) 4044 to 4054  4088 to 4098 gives 0.82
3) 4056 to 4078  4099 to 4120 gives 0.86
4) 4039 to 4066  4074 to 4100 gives 0.87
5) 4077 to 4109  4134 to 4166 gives 1.18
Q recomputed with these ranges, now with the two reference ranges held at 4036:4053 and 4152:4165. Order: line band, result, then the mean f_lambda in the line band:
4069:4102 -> 4.1 angstrom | 288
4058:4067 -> -0.1 angstrom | 334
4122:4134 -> 0.7 angstrom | 310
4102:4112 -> 1.9 angstrom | 265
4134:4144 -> 0.3 angstrom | 320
